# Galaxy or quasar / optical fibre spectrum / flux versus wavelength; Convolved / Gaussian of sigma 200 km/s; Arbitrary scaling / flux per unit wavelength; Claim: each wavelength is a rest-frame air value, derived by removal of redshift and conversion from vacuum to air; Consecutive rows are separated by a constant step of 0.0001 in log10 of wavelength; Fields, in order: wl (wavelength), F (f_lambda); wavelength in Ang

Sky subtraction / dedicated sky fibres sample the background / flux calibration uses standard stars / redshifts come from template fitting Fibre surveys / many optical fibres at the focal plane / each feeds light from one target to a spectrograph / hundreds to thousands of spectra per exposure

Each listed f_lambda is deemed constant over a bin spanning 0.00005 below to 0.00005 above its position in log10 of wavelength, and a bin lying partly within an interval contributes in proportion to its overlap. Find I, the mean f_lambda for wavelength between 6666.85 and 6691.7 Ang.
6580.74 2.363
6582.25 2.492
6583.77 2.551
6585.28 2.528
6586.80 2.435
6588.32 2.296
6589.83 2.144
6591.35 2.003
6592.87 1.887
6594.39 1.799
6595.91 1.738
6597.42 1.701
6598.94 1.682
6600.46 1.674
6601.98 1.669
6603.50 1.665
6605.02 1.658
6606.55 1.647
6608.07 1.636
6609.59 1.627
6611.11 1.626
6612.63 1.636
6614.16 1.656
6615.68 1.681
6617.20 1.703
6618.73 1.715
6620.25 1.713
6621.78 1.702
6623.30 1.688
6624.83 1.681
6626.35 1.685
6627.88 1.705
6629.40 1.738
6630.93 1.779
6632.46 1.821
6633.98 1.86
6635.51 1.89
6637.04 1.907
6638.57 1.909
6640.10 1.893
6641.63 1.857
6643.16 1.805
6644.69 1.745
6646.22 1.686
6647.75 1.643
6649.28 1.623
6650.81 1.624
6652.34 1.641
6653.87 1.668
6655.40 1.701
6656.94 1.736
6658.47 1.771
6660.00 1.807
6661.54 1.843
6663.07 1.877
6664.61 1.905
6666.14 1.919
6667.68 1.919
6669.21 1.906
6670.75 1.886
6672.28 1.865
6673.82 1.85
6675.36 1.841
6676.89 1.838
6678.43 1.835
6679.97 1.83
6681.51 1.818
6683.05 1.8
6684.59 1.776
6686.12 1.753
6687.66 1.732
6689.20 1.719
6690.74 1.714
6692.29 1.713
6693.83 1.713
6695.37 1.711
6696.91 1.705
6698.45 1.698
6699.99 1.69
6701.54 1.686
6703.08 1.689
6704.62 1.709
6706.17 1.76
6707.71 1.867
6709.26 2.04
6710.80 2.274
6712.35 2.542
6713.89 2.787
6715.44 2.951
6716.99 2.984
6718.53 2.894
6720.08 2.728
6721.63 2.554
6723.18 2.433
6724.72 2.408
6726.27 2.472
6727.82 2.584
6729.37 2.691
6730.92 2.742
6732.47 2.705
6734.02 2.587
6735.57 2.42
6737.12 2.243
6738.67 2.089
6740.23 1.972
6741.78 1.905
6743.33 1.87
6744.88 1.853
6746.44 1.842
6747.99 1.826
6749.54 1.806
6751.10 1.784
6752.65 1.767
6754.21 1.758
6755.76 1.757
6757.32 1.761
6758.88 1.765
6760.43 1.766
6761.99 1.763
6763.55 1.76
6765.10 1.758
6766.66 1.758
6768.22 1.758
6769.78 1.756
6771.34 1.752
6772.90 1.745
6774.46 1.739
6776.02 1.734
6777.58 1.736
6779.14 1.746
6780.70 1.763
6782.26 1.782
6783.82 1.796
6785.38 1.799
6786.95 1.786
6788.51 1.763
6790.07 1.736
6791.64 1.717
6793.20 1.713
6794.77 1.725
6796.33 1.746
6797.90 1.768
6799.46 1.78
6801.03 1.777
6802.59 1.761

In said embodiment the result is 1.82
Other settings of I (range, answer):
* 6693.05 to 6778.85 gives 2.05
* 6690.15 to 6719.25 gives 2.06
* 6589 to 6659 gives 1.74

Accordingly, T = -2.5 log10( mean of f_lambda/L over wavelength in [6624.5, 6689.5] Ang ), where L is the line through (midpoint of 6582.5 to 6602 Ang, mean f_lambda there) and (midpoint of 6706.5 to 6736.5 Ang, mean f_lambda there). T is 0.26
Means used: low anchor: 2.03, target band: 1.79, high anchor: 2.55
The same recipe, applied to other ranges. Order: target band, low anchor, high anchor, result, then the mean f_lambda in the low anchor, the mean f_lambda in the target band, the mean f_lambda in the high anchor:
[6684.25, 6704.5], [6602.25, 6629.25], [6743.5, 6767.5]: 0.01 mag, 1.67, 1.71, 1.78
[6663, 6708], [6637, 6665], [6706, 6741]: 0.17 mag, 1.76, 1.79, 2.48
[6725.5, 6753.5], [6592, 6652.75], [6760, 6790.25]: -0.23 mag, 1.73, 2.17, 1.76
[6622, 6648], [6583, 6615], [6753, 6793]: 0.04 mag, 1.87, 1.78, 1.76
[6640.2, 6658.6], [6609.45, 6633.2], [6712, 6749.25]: 0.10 mag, 1.7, 1.71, 2.41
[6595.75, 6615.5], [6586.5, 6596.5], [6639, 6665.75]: 0.18 mag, 2.03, 1.66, 1.76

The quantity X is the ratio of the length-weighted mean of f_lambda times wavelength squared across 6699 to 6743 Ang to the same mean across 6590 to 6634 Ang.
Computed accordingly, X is 1.40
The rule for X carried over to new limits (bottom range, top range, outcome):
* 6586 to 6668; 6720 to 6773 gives 1.20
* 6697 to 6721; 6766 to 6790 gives 0.81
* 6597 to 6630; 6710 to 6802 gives 1.27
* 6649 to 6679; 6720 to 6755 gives 1.25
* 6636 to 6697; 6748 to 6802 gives 1.02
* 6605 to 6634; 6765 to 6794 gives 1.09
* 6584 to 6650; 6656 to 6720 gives 1.10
